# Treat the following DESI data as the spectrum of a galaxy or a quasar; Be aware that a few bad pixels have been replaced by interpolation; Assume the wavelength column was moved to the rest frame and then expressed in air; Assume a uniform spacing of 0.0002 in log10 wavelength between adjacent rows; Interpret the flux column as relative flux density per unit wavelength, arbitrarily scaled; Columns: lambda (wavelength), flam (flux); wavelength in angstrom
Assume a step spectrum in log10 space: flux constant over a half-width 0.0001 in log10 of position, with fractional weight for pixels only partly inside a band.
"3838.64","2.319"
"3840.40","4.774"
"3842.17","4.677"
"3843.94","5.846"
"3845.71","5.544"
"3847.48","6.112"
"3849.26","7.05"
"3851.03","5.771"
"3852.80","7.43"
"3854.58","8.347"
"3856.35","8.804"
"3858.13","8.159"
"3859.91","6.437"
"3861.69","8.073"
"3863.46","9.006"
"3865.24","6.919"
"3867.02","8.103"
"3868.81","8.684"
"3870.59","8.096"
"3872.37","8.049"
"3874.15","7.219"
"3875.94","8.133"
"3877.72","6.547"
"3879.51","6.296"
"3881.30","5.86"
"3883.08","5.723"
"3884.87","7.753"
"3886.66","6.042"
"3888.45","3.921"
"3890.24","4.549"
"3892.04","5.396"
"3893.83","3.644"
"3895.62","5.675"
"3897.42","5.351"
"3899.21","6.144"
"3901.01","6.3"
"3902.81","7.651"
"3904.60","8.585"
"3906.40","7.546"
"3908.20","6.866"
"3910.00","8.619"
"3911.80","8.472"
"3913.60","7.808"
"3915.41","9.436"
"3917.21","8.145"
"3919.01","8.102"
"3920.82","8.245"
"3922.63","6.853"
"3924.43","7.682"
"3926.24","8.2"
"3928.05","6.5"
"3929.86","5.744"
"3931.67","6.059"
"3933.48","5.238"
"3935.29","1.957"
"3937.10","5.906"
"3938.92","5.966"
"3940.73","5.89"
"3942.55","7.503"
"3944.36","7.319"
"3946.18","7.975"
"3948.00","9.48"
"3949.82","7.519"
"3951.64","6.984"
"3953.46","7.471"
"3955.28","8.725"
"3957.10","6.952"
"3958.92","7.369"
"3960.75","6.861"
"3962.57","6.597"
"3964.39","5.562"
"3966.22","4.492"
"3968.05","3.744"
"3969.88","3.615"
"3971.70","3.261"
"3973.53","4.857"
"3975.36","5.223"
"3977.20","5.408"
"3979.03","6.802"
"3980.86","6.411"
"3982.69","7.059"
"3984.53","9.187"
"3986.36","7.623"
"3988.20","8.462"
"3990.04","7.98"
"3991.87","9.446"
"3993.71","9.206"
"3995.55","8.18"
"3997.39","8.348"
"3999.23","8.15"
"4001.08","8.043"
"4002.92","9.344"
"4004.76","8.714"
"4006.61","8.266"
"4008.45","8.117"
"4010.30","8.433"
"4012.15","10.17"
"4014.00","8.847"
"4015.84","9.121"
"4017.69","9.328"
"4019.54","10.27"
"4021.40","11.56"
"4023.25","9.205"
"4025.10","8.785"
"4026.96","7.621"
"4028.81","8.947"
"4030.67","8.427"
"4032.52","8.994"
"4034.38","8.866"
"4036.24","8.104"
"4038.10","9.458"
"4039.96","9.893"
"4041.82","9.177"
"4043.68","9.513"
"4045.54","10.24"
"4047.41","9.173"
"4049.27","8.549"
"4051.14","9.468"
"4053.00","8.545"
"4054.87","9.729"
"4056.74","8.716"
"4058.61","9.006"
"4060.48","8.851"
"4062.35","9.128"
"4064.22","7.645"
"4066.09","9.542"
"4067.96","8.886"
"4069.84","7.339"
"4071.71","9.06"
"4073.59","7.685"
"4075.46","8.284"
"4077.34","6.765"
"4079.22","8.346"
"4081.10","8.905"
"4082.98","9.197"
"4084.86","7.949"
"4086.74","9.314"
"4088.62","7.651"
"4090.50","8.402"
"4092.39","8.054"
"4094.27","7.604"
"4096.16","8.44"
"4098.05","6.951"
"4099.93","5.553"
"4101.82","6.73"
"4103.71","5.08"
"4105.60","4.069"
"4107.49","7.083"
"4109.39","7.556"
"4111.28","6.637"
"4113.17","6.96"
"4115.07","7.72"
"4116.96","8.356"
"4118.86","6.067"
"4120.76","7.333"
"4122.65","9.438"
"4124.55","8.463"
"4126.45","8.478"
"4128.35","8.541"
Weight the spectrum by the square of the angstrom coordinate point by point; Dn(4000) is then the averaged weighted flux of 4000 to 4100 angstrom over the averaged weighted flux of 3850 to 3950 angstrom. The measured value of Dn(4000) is 1.3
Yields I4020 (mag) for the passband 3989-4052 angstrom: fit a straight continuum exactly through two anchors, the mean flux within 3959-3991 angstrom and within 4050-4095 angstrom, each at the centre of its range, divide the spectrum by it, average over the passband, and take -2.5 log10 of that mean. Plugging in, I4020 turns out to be -0.24 mag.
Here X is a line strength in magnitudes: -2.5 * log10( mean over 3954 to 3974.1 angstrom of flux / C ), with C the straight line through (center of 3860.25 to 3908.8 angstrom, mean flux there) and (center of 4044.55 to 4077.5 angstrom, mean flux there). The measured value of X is 0.32 mag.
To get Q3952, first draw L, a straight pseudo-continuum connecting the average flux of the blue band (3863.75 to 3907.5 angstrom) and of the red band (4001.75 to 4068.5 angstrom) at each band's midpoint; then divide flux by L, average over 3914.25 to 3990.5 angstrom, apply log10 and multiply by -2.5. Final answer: 0.15 mag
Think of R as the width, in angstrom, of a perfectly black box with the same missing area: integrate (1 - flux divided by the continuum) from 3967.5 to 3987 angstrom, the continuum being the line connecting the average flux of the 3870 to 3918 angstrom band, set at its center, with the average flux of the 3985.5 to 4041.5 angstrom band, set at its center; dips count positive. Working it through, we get 5.9 angstrom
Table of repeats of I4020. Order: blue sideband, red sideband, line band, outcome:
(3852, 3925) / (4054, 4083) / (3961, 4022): 0.06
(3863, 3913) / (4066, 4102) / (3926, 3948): 0.14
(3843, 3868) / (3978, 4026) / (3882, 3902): 0.35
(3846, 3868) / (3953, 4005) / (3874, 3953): 0.08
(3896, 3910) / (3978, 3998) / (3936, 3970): 0.14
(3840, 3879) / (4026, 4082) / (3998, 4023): -0.08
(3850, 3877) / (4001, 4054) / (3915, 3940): 0.24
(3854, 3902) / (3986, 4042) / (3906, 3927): -0.09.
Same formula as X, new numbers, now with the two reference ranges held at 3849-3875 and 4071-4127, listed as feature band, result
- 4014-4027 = -0.23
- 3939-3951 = 0.03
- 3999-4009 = -0.11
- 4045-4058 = -0.20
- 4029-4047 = -0.20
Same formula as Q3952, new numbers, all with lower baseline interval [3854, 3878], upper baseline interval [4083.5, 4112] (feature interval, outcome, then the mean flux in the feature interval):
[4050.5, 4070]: -0.210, 8.85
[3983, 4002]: -0.123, 8.42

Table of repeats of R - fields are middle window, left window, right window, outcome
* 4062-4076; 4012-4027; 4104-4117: -0.8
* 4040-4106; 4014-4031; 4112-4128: 2.2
